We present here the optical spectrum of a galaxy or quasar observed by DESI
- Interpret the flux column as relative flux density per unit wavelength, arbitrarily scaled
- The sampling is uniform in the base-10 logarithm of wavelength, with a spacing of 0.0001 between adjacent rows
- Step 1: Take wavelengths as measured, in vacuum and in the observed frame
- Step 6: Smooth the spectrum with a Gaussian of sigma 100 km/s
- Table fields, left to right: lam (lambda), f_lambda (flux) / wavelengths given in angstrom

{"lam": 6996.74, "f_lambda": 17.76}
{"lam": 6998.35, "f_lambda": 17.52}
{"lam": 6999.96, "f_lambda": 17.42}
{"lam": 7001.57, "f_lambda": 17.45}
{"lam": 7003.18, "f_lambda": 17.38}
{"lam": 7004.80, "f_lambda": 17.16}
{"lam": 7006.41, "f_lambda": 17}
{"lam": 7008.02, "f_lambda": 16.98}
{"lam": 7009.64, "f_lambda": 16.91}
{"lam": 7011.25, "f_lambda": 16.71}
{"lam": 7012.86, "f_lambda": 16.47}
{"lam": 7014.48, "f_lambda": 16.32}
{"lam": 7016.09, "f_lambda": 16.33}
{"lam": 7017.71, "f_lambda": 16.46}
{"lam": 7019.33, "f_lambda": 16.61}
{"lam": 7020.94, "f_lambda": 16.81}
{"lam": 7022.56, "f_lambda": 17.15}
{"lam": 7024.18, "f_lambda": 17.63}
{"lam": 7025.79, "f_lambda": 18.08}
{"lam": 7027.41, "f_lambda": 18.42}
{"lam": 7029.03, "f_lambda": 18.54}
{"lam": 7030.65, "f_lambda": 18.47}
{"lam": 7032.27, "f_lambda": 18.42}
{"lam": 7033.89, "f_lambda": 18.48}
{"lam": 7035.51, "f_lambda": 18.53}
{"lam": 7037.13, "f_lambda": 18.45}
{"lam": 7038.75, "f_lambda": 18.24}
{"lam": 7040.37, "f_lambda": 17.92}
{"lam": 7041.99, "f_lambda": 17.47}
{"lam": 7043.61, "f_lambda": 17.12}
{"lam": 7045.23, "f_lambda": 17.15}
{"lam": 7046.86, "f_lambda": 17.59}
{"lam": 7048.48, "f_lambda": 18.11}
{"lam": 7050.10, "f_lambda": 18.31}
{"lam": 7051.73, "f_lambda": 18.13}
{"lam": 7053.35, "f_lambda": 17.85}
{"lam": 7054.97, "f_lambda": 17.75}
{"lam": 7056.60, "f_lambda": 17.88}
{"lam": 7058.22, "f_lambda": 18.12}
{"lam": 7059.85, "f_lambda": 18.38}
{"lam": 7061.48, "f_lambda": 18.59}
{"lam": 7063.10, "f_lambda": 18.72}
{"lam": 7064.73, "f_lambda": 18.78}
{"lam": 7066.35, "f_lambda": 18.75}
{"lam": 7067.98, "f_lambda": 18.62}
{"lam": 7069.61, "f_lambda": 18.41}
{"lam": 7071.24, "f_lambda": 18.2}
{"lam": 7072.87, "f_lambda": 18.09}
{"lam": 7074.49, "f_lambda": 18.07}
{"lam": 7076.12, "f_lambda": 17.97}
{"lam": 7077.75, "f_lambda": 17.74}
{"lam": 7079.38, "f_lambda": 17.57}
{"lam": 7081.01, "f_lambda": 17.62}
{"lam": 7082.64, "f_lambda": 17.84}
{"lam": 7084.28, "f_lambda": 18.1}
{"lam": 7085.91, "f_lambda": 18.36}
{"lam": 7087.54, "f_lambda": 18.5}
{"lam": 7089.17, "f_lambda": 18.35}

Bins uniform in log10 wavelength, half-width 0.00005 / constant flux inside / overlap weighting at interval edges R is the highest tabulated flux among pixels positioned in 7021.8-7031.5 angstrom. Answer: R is 18.54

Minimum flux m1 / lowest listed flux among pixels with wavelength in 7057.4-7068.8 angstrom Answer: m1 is 18.12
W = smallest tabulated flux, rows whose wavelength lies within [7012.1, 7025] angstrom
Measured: 16.32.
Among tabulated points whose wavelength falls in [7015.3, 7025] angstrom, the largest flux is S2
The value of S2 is 17.63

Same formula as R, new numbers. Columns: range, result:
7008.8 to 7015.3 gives 16.91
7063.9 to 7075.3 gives 18.78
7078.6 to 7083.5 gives 17.84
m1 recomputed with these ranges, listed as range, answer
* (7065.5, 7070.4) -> 18.41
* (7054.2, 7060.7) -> 17.75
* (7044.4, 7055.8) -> 17.15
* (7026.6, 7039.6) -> 18.24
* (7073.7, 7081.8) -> 17.57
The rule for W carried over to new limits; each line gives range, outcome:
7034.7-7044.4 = 17.12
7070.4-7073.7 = 18.09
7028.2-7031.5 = 18.47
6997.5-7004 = 17.38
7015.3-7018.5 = 16.33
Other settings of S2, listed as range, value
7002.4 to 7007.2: 17.38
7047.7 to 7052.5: 18.31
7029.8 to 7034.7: 18.48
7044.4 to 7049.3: 18.11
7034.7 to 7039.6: 18.53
